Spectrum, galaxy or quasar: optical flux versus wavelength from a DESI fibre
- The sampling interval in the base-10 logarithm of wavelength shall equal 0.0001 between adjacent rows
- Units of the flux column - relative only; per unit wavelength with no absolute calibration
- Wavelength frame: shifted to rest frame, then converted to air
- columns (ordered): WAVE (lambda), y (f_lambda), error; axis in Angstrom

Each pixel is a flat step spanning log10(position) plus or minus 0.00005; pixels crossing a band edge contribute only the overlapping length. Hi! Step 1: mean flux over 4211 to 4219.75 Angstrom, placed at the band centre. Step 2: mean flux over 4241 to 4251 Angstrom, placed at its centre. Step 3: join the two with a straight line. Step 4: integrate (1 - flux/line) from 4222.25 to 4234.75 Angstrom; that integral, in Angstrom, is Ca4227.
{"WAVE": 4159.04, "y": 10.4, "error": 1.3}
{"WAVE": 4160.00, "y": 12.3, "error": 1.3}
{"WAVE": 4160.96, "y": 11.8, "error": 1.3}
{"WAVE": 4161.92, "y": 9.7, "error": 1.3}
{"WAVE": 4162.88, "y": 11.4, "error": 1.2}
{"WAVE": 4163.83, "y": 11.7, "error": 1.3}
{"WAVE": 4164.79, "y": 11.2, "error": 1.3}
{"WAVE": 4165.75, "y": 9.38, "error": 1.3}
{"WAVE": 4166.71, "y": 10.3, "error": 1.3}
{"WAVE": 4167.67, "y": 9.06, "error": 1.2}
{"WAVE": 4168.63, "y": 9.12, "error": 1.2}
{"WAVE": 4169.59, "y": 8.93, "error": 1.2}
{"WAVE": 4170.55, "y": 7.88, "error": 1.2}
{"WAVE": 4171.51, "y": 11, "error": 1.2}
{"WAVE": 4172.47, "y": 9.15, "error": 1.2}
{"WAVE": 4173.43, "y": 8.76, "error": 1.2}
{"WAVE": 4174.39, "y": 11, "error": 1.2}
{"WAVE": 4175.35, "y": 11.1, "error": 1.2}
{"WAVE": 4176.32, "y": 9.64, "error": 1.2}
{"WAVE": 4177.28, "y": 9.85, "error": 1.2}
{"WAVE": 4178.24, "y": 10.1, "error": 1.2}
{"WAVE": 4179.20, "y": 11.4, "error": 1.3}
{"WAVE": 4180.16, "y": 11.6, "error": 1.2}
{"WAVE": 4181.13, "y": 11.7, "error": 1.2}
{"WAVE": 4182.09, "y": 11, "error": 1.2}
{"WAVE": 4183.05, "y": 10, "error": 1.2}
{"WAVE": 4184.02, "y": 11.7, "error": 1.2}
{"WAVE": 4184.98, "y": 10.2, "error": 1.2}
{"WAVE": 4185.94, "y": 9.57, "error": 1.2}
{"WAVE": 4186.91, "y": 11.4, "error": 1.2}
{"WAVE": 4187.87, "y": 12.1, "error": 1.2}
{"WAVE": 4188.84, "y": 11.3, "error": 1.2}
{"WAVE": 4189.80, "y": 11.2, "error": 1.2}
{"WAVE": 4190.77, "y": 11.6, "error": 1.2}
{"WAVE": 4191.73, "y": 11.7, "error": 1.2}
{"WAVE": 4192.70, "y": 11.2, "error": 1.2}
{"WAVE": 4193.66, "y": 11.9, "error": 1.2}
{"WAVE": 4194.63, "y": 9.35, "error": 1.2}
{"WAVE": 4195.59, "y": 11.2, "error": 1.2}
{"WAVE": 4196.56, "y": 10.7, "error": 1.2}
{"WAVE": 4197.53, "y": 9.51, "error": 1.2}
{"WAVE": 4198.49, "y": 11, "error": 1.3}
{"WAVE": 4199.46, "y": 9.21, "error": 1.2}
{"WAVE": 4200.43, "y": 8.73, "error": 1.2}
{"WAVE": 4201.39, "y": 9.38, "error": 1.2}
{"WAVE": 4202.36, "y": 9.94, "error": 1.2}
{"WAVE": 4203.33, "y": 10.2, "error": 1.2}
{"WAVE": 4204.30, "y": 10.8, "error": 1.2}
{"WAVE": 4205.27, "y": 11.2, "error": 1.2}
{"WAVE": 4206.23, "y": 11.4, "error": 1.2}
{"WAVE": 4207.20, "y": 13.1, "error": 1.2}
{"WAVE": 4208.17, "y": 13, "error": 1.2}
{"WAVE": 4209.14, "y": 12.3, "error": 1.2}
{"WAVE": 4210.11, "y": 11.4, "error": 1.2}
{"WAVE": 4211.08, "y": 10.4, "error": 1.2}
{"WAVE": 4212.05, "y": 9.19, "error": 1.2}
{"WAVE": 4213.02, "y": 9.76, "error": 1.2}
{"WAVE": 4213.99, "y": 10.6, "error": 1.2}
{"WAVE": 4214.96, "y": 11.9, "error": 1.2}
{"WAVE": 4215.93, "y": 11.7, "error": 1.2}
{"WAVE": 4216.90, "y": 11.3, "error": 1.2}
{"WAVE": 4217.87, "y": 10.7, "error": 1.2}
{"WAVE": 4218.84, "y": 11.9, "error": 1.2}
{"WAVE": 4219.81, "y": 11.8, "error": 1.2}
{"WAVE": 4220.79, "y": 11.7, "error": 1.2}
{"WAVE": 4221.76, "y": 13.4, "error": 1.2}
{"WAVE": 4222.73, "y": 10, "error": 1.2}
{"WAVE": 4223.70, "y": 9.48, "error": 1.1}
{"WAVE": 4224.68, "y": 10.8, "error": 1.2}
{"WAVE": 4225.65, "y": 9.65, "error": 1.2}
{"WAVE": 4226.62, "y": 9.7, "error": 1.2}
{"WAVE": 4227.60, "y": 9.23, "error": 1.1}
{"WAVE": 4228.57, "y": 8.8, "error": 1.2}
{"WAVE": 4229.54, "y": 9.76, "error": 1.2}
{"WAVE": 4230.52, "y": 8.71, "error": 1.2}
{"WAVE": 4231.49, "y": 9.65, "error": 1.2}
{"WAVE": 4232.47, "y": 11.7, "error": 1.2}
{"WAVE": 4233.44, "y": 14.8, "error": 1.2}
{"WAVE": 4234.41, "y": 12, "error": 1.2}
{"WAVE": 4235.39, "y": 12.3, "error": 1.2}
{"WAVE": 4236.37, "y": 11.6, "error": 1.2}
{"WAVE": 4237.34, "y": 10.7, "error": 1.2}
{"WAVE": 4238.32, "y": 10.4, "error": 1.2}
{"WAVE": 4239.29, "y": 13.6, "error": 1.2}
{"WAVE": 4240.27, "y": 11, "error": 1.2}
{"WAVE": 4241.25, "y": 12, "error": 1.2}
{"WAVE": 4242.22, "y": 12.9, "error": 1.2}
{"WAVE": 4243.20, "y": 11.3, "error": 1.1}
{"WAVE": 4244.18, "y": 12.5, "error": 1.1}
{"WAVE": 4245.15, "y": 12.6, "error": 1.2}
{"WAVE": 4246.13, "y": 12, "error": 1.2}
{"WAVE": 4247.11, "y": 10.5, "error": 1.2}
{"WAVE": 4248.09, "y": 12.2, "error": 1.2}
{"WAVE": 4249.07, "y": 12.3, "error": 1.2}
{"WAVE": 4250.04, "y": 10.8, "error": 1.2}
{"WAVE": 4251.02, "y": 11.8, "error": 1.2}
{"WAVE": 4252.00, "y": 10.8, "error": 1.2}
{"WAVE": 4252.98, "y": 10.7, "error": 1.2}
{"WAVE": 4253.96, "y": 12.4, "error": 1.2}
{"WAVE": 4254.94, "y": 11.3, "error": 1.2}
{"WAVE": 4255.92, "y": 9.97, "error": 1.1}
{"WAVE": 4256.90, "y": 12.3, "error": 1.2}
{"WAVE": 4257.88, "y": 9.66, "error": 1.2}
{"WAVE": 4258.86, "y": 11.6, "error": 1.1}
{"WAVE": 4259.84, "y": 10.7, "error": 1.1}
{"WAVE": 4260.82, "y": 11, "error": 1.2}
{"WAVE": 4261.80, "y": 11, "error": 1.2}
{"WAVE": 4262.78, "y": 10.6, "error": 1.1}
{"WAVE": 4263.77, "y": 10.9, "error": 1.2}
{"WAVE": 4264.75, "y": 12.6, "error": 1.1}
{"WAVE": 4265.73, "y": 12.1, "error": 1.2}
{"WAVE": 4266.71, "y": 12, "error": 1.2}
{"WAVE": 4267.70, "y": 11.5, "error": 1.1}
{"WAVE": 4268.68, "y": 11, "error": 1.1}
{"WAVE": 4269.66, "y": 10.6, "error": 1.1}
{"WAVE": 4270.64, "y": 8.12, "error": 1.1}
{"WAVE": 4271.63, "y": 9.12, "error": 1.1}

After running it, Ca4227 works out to 1.1 Angstrom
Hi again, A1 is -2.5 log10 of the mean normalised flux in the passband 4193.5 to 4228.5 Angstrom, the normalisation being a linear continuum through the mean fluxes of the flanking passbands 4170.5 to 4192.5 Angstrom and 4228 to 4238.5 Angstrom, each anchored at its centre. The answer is 0.01 mag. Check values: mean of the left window 10.7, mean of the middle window 10.7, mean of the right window 11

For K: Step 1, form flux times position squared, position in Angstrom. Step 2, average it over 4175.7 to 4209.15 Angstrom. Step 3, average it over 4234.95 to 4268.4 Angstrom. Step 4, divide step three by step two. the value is 1.09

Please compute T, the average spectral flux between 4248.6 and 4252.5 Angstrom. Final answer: 11.4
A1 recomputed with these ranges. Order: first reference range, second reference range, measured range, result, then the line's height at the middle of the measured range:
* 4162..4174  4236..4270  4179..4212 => -0.058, 10.4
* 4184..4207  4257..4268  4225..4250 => -0.020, 11.1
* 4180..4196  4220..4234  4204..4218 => -0.049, 10.8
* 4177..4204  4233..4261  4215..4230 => 0.051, 11.2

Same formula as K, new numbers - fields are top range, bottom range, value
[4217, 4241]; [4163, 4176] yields 1.14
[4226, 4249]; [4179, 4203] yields 1.08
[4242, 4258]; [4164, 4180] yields 1.21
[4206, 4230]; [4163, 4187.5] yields 1.08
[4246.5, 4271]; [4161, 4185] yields 1.13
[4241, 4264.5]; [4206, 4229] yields 1.06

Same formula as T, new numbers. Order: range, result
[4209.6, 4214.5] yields 10.3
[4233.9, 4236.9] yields 12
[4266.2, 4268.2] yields 11.7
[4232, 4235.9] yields 12.7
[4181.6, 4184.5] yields 10.9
